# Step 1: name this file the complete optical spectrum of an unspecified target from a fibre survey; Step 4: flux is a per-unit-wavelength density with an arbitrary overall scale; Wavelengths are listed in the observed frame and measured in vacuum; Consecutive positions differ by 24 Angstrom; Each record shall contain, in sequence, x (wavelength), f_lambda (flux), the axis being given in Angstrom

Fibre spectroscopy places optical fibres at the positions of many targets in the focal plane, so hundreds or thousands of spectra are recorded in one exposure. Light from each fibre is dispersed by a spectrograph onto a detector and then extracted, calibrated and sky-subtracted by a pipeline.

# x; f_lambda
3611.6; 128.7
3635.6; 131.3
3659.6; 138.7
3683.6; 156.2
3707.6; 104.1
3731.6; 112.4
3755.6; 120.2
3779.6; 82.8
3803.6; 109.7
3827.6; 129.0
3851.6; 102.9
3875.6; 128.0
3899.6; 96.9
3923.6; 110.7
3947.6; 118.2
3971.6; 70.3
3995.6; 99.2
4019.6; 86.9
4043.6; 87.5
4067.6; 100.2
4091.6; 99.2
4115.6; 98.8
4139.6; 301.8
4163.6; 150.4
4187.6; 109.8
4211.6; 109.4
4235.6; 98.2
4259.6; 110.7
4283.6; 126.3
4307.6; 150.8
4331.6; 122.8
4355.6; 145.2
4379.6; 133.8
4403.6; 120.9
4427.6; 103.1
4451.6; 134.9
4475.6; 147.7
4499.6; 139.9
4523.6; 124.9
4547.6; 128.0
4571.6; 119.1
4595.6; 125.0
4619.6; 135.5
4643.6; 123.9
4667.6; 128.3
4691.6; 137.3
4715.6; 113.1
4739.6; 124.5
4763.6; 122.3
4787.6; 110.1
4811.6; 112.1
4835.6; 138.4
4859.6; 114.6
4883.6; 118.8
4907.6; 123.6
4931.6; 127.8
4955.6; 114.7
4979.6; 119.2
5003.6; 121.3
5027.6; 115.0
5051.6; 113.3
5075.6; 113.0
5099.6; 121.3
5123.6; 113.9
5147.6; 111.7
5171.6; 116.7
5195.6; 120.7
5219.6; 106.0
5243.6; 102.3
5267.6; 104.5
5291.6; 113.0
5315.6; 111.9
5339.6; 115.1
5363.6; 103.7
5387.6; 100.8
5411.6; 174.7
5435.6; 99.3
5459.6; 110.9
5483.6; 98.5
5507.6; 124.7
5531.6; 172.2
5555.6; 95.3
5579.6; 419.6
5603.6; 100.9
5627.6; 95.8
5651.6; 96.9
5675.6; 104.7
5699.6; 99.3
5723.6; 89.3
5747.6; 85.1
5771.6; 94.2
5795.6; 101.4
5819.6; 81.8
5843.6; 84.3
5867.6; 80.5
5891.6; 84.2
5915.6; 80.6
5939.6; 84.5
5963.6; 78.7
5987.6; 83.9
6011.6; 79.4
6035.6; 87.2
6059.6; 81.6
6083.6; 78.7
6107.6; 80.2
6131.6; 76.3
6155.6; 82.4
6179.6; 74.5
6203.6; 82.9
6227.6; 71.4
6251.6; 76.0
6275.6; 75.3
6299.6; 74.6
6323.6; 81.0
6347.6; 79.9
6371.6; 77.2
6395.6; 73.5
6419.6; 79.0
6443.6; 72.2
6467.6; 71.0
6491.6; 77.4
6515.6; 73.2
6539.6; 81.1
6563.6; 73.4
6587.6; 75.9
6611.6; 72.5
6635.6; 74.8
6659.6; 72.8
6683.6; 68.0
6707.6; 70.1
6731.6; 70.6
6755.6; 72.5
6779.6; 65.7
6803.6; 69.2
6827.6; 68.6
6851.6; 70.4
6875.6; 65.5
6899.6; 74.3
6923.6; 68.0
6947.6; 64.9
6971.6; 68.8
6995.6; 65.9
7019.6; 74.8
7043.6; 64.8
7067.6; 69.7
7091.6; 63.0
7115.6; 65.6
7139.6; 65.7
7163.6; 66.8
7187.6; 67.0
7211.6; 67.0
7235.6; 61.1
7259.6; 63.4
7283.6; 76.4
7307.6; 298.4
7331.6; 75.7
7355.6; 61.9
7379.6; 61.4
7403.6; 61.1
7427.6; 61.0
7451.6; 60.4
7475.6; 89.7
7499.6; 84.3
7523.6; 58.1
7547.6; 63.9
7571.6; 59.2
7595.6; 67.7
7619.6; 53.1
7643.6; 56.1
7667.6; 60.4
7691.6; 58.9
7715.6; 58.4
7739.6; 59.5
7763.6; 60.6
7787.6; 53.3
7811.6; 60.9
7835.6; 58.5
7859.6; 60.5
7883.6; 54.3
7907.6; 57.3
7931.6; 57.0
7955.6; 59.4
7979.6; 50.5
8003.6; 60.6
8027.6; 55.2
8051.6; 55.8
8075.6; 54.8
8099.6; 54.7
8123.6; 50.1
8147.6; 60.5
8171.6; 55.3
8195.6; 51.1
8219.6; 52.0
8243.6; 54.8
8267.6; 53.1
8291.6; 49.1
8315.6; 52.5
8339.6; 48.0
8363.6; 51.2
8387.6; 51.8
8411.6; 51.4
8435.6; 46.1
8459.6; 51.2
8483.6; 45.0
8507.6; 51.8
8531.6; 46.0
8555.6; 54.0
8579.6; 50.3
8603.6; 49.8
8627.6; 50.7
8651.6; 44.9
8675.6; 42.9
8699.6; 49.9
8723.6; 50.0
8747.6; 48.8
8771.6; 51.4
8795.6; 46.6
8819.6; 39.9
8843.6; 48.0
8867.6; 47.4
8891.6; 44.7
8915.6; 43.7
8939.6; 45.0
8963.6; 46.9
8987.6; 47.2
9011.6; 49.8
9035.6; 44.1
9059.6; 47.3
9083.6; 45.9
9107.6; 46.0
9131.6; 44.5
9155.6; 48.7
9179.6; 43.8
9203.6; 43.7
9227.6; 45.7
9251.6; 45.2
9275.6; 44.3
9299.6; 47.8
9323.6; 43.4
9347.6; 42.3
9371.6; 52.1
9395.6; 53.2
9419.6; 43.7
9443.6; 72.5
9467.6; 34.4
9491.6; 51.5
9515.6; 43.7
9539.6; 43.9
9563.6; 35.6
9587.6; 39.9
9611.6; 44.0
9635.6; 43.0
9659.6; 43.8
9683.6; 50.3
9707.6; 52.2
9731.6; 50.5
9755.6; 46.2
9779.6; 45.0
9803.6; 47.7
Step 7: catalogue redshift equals 0.11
